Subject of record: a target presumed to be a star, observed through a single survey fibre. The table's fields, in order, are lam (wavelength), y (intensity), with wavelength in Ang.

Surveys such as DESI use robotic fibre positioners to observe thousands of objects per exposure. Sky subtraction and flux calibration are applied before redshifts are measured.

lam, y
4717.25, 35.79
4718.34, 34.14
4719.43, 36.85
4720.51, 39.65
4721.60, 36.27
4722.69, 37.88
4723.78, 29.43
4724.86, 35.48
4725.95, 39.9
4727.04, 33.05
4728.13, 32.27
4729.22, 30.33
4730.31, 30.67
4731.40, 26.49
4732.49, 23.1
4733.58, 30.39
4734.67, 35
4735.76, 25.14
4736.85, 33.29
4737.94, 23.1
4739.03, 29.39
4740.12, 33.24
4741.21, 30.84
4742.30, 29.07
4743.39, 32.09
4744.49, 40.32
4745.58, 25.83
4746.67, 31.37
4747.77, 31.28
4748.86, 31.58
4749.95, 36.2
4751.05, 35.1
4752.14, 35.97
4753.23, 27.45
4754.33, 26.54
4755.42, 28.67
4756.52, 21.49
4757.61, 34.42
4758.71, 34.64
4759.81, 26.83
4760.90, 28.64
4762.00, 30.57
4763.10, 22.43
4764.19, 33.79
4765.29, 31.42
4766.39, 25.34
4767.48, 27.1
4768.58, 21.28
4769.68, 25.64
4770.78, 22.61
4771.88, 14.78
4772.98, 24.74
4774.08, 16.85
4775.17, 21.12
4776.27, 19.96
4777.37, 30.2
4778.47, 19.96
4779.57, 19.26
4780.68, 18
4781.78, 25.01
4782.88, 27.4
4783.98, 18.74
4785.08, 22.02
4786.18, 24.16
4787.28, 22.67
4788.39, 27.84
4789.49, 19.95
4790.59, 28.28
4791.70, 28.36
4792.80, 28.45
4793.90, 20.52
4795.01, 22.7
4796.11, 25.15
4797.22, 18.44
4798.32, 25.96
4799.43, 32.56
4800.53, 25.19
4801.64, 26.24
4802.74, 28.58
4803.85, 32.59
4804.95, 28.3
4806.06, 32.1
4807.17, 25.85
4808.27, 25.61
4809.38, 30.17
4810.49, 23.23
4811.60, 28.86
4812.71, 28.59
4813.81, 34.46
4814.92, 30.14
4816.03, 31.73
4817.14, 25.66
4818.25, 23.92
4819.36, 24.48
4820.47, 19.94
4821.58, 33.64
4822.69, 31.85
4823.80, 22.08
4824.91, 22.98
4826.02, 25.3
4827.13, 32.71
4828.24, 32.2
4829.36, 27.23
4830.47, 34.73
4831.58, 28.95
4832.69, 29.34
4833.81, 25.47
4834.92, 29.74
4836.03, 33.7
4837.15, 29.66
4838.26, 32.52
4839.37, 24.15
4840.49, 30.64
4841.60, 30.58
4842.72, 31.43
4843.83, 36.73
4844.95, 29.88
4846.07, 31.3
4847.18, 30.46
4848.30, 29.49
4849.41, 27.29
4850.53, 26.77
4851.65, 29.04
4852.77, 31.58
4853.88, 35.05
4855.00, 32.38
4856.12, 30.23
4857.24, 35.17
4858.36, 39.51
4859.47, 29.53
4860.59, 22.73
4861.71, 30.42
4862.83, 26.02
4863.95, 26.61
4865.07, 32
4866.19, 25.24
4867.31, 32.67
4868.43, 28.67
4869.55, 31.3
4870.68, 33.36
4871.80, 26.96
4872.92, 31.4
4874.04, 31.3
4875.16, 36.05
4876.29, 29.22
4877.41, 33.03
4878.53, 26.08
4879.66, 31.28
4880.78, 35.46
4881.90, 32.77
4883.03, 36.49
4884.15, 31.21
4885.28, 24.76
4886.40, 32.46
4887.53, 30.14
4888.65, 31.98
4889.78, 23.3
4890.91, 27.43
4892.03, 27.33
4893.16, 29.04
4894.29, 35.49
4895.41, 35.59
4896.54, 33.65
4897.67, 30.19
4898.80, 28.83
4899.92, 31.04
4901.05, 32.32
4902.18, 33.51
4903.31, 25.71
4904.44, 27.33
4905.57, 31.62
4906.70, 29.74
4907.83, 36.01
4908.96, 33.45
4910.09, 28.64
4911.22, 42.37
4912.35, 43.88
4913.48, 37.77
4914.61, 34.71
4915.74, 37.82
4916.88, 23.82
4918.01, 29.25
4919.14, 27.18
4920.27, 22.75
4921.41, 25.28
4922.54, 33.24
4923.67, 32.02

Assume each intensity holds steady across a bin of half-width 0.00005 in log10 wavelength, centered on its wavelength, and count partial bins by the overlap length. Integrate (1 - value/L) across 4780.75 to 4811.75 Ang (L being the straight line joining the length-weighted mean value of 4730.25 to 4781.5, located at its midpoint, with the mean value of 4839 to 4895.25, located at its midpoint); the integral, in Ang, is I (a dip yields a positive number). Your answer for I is 3.2 Ang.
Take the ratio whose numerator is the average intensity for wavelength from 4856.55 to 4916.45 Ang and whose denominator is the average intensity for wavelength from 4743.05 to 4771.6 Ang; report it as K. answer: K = 1.07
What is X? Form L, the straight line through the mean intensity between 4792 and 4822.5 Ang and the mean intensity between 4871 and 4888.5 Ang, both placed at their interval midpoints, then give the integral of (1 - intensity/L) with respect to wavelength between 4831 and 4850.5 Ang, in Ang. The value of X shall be -0.6 Ang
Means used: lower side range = 27.2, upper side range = 31.3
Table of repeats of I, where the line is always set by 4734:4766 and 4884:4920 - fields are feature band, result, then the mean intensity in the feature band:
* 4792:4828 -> 4.3 Ang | 27.2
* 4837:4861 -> 0.2 Ang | 30.8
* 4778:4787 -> 2.6 Ang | 21.9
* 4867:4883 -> -0.1 Ang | 31.5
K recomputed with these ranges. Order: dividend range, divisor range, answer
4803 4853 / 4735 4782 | 1.05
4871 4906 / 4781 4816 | 1.16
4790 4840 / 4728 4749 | 0.92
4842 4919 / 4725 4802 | 1.14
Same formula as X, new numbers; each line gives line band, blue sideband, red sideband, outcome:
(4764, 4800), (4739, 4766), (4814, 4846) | 7.5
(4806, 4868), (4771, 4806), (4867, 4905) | -4.3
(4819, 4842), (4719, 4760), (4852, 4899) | 1.8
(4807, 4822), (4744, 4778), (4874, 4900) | 0.8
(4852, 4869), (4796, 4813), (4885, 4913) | -0.4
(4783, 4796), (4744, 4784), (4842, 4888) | 1.8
